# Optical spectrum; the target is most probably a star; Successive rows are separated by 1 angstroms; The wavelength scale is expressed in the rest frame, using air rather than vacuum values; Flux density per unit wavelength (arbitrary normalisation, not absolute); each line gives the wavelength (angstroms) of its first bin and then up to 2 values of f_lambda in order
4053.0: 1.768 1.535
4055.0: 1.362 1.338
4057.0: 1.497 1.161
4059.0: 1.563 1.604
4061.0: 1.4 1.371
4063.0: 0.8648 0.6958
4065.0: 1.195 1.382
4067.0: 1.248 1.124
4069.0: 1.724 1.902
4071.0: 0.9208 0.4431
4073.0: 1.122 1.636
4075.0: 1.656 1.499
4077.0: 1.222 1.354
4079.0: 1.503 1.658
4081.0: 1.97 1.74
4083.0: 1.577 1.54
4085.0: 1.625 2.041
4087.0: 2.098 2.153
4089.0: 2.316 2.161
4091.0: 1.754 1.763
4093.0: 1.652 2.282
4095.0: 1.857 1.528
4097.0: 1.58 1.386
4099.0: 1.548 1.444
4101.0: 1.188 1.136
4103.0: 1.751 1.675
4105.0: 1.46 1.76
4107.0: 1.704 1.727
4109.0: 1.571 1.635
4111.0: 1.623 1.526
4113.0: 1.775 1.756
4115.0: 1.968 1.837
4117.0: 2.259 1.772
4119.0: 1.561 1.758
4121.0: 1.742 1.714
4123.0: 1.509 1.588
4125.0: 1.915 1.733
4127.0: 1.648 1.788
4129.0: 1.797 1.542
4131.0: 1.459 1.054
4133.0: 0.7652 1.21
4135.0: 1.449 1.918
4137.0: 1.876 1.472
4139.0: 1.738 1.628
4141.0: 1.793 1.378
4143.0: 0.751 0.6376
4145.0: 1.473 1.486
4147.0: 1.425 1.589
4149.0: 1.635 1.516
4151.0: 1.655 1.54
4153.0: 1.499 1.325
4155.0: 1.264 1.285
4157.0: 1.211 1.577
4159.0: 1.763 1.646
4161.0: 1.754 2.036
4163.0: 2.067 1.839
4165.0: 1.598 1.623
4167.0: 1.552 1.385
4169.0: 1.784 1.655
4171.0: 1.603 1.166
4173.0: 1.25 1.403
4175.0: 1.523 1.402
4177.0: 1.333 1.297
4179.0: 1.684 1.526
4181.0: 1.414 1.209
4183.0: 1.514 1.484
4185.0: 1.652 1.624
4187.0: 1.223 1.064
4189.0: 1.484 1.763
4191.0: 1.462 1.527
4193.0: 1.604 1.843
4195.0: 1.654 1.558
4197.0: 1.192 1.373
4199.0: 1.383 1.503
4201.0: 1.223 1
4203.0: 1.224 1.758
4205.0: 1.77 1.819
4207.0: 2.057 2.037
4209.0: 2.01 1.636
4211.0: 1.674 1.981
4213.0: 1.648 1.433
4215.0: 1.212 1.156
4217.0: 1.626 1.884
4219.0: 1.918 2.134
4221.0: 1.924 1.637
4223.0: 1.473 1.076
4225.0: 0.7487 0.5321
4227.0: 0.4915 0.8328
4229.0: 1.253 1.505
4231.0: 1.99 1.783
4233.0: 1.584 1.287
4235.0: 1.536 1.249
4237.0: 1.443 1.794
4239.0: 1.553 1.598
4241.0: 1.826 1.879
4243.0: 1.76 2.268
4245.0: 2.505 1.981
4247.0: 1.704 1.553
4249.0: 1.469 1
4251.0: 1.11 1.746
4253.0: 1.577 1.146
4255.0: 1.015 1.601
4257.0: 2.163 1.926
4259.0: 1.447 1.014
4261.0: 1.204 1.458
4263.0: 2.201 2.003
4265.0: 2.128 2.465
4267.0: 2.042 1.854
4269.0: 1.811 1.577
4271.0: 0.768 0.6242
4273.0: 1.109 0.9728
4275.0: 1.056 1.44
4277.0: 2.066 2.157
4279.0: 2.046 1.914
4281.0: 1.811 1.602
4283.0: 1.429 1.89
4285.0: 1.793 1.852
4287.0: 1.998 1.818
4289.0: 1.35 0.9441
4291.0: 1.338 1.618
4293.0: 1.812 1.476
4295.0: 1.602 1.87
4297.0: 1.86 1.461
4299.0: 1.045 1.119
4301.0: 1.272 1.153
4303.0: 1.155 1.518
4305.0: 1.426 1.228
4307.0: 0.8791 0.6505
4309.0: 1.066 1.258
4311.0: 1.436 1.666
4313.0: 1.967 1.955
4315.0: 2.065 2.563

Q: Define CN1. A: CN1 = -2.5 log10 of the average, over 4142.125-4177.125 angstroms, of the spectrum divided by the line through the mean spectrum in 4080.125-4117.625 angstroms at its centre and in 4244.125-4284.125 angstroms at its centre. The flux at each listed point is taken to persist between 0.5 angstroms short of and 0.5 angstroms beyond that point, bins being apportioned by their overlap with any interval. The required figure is 0.14 mag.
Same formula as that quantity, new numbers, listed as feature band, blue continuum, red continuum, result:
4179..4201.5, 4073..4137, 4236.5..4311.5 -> 0.10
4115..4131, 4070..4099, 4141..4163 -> -0.13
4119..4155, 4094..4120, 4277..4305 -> 0.09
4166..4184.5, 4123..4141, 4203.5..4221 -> 0.15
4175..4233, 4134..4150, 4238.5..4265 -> 0.06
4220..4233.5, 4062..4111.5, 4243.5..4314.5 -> 0.17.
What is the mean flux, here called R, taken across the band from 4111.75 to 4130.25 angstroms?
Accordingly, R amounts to 1.75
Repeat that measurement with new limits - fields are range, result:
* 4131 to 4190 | 1.48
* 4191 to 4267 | 1.58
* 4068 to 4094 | 1.64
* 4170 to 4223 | 1.55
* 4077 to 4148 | 1.63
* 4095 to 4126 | 1.65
